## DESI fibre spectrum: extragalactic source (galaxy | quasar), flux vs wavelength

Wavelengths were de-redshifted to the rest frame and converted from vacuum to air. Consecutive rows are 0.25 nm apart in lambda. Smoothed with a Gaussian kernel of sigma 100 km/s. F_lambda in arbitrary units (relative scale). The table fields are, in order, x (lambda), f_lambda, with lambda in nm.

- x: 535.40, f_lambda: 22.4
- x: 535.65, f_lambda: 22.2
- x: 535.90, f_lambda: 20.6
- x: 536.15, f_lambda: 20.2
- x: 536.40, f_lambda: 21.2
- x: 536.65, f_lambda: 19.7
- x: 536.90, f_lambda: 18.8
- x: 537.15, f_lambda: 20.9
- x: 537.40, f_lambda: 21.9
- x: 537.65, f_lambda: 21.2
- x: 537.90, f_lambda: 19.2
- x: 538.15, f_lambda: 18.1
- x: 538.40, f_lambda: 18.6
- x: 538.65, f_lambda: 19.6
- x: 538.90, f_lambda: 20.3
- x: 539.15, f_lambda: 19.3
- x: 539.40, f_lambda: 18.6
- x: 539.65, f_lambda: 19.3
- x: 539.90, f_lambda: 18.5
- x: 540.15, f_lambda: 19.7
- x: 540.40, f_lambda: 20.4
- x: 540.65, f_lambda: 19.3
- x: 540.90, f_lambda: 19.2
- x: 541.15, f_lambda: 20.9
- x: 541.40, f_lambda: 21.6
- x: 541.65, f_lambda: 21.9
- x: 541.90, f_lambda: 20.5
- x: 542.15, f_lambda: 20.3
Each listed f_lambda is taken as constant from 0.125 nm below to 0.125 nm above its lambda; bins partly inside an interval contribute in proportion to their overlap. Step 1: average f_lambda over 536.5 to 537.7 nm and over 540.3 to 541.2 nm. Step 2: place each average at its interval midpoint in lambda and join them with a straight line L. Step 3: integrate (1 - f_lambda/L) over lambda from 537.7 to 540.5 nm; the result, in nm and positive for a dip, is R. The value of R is 0.12 nm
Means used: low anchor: 20.5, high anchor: 19.9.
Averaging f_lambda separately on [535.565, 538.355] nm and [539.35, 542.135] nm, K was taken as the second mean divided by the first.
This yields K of 0.99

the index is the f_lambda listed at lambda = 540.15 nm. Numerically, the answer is 19.7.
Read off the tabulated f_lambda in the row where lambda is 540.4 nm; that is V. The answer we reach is 20.4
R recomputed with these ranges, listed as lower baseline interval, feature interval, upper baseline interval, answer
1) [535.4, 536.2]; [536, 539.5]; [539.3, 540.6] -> 0.09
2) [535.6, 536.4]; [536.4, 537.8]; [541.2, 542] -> 0.03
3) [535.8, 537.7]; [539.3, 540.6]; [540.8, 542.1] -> 0.09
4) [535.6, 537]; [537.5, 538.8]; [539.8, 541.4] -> 0.05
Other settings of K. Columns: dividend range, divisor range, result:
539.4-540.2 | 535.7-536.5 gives 0.92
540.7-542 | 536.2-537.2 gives 1.03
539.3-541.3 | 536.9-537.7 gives 0.93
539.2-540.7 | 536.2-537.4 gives 0.95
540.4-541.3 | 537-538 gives 0.96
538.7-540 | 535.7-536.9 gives 0.94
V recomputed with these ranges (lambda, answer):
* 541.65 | 21.9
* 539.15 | 19.3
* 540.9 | 19.2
